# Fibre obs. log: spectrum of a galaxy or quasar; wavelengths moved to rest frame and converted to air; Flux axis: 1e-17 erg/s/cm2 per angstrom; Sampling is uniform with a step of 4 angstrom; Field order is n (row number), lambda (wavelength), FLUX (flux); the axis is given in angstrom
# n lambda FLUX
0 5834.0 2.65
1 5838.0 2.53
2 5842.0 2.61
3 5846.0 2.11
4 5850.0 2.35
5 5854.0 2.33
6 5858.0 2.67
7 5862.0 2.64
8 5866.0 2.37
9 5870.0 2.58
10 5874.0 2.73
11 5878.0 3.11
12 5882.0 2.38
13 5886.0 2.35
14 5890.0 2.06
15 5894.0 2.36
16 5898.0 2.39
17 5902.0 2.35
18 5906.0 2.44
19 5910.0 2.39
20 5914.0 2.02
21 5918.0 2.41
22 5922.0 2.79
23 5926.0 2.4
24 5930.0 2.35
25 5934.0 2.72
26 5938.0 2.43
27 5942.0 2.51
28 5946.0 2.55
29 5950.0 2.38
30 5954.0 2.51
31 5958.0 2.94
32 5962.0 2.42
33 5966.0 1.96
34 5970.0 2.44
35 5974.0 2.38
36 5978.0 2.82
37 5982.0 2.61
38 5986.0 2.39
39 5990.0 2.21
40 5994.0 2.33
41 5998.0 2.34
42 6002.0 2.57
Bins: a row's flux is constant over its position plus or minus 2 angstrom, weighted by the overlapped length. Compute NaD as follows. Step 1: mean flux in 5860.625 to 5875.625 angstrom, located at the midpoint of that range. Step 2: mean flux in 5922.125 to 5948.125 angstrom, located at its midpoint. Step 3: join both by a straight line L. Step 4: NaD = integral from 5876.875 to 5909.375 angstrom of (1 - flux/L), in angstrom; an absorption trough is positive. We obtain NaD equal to 1.8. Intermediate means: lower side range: 2.57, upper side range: 2.51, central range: 2.41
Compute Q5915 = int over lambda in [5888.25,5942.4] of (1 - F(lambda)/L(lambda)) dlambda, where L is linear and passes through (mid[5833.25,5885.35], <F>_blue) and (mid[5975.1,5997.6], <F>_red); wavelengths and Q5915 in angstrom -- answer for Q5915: 2.2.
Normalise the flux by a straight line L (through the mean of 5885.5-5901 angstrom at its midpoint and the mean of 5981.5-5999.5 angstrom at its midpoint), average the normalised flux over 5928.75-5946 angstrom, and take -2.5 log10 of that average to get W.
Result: -0.09 mag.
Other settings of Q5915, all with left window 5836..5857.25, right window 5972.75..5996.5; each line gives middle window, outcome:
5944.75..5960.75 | -0.95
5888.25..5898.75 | 0.70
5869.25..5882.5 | -1.83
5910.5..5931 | 0.30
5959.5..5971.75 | 0.76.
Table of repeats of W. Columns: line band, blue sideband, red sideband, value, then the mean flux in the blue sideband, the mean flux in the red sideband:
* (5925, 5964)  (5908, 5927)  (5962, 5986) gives -0.05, 2.4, 2.44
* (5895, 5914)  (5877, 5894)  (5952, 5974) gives 0.04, 2.42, 2.45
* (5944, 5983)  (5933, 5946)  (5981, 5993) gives -0.02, 2.54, 2.38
